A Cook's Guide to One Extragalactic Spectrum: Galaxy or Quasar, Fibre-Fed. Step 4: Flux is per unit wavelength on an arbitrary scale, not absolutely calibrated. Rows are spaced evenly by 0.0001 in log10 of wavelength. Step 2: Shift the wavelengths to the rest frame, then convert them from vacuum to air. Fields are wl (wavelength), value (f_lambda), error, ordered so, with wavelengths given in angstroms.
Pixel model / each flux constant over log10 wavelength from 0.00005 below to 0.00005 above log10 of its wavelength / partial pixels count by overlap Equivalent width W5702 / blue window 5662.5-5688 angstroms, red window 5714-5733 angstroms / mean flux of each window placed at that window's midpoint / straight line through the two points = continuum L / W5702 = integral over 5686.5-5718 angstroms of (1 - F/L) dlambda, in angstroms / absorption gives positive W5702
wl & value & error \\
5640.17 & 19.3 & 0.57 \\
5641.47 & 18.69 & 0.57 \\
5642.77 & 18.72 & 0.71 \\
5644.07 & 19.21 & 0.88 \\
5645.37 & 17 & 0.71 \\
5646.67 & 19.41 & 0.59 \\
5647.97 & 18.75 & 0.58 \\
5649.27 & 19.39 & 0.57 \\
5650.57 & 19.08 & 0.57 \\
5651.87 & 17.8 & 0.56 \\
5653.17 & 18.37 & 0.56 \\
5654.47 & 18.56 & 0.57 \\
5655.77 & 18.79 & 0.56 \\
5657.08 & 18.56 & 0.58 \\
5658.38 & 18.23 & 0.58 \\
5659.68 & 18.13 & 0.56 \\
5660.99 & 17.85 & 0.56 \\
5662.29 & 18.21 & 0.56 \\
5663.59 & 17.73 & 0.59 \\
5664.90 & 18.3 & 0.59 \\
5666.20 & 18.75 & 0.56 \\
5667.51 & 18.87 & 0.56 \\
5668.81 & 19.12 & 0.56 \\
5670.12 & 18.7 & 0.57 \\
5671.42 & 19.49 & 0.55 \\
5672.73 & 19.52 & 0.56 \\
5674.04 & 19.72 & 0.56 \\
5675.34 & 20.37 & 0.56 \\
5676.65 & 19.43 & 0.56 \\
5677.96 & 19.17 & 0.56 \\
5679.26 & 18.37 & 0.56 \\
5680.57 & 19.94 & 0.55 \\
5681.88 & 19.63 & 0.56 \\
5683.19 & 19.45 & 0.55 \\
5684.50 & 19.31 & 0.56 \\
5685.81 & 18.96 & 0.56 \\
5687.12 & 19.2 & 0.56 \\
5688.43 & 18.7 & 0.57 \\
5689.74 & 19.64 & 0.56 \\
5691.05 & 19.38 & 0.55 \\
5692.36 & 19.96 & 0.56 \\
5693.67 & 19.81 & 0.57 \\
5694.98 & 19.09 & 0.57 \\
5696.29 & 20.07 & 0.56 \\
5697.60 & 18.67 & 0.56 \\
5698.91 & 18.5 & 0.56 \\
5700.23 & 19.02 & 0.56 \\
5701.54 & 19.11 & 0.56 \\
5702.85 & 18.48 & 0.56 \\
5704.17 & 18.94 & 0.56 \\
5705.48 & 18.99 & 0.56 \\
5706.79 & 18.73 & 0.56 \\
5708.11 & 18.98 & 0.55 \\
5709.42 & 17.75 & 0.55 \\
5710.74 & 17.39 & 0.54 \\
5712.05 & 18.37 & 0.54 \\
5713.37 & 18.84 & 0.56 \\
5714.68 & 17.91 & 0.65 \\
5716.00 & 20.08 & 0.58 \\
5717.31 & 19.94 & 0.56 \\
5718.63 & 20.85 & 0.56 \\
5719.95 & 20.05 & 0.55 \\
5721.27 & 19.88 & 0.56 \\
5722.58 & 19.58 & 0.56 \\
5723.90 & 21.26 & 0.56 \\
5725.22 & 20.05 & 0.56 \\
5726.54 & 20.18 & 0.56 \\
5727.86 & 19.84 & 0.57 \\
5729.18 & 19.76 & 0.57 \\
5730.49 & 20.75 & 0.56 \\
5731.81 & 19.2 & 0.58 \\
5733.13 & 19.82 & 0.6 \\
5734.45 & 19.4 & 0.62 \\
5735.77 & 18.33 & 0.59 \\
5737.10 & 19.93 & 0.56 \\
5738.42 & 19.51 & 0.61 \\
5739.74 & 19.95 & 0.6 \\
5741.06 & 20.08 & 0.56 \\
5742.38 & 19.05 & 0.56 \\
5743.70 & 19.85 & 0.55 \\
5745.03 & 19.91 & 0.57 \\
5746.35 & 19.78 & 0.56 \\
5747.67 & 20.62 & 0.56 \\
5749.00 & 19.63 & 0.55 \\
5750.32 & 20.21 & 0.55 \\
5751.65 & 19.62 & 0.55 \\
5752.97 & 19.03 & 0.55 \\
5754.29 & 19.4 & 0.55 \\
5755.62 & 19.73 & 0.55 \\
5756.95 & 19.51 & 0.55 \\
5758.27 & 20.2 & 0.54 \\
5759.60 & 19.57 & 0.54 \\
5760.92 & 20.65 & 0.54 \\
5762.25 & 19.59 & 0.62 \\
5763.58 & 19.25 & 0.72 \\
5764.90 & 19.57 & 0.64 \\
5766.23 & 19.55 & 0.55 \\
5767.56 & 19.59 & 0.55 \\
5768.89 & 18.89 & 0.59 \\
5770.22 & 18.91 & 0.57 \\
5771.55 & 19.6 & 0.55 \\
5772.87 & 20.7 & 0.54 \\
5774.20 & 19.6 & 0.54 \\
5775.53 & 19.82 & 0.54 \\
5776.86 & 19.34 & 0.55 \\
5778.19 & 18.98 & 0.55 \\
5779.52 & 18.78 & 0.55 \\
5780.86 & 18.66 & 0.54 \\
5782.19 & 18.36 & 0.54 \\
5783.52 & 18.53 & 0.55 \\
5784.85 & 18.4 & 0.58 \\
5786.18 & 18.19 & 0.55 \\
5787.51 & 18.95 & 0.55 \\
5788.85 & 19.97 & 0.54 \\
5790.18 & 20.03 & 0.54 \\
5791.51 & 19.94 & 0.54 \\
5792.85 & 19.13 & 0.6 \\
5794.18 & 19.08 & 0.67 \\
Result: 1.0 angstroms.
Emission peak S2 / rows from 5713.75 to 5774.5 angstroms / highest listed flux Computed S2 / 21.26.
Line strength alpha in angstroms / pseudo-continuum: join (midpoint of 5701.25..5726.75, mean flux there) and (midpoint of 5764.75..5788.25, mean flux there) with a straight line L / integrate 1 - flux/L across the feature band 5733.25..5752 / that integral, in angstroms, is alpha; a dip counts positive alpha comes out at -0.5 angstroms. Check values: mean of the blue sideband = 19.3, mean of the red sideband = 19.1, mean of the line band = 19.7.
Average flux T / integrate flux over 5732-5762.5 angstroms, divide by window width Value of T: 19.7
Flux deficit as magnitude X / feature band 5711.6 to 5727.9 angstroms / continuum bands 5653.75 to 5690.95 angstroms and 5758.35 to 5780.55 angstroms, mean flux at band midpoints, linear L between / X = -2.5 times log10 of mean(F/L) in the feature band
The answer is -0.03 mag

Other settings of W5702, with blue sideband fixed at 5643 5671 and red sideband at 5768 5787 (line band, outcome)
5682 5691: -0.3 angstroms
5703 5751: -1.7 angstroms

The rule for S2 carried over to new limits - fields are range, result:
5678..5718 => 20.08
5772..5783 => 20.7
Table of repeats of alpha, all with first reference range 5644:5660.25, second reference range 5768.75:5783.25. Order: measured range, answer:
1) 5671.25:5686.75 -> -0.6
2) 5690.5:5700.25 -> -0.3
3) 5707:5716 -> 0.2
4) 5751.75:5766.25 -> -0.4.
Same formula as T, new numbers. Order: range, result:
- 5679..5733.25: 19.3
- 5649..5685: 18.9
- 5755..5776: 19.7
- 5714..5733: 20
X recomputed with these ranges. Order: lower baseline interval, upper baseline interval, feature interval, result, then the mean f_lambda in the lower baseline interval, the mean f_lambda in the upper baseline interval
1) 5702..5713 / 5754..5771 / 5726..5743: -0.038 mag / 18.5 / 19.6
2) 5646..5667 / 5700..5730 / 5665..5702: -0.022 mag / 18.5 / 19.3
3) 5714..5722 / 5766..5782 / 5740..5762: -0.016 mag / 19.8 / 19.3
